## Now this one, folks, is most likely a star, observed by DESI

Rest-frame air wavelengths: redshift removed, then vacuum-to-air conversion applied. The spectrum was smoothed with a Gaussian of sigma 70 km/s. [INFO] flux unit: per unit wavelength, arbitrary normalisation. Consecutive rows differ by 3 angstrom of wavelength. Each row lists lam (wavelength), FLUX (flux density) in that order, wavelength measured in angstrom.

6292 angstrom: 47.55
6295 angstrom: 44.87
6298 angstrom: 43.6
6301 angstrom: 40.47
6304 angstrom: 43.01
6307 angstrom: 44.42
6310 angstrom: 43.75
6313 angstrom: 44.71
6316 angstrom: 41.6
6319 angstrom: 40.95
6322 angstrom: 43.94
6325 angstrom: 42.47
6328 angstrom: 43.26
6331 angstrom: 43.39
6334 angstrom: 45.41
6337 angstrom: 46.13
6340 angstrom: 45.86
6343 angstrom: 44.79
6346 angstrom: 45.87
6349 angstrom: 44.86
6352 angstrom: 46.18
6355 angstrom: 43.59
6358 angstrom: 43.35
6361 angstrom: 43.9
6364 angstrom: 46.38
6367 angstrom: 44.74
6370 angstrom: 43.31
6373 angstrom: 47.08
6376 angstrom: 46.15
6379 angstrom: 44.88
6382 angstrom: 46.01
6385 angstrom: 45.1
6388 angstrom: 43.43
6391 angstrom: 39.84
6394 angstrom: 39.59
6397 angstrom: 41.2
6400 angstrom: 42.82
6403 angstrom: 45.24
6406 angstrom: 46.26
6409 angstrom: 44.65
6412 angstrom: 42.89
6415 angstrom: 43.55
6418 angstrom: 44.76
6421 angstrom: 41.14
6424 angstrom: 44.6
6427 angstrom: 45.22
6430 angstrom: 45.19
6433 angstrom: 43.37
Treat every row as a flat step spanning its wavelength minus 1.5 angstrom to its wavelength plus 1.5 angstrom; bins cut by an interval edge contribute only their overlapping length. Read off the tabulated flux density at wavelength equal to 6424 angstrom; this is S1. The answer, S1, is 44.6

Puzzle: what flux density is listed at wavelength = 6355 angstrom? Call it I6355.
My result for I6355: 43.59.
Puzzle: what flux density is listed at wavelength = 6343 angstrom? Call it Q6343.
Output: 44.79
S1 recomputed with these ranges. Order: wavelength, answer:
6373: 47.08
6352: 46.18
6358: 43.35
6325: 42.47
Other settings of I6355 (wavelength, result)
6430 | 45.19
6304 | 43.01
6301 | 40.47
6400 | 42.82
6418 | 44.76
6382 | 46.01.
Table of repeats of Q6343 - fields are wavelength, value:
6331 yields 43.39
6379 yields 44.88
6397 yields 41.2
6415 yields 43.55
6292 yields 47.55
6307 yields 44.42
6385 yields 45.1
